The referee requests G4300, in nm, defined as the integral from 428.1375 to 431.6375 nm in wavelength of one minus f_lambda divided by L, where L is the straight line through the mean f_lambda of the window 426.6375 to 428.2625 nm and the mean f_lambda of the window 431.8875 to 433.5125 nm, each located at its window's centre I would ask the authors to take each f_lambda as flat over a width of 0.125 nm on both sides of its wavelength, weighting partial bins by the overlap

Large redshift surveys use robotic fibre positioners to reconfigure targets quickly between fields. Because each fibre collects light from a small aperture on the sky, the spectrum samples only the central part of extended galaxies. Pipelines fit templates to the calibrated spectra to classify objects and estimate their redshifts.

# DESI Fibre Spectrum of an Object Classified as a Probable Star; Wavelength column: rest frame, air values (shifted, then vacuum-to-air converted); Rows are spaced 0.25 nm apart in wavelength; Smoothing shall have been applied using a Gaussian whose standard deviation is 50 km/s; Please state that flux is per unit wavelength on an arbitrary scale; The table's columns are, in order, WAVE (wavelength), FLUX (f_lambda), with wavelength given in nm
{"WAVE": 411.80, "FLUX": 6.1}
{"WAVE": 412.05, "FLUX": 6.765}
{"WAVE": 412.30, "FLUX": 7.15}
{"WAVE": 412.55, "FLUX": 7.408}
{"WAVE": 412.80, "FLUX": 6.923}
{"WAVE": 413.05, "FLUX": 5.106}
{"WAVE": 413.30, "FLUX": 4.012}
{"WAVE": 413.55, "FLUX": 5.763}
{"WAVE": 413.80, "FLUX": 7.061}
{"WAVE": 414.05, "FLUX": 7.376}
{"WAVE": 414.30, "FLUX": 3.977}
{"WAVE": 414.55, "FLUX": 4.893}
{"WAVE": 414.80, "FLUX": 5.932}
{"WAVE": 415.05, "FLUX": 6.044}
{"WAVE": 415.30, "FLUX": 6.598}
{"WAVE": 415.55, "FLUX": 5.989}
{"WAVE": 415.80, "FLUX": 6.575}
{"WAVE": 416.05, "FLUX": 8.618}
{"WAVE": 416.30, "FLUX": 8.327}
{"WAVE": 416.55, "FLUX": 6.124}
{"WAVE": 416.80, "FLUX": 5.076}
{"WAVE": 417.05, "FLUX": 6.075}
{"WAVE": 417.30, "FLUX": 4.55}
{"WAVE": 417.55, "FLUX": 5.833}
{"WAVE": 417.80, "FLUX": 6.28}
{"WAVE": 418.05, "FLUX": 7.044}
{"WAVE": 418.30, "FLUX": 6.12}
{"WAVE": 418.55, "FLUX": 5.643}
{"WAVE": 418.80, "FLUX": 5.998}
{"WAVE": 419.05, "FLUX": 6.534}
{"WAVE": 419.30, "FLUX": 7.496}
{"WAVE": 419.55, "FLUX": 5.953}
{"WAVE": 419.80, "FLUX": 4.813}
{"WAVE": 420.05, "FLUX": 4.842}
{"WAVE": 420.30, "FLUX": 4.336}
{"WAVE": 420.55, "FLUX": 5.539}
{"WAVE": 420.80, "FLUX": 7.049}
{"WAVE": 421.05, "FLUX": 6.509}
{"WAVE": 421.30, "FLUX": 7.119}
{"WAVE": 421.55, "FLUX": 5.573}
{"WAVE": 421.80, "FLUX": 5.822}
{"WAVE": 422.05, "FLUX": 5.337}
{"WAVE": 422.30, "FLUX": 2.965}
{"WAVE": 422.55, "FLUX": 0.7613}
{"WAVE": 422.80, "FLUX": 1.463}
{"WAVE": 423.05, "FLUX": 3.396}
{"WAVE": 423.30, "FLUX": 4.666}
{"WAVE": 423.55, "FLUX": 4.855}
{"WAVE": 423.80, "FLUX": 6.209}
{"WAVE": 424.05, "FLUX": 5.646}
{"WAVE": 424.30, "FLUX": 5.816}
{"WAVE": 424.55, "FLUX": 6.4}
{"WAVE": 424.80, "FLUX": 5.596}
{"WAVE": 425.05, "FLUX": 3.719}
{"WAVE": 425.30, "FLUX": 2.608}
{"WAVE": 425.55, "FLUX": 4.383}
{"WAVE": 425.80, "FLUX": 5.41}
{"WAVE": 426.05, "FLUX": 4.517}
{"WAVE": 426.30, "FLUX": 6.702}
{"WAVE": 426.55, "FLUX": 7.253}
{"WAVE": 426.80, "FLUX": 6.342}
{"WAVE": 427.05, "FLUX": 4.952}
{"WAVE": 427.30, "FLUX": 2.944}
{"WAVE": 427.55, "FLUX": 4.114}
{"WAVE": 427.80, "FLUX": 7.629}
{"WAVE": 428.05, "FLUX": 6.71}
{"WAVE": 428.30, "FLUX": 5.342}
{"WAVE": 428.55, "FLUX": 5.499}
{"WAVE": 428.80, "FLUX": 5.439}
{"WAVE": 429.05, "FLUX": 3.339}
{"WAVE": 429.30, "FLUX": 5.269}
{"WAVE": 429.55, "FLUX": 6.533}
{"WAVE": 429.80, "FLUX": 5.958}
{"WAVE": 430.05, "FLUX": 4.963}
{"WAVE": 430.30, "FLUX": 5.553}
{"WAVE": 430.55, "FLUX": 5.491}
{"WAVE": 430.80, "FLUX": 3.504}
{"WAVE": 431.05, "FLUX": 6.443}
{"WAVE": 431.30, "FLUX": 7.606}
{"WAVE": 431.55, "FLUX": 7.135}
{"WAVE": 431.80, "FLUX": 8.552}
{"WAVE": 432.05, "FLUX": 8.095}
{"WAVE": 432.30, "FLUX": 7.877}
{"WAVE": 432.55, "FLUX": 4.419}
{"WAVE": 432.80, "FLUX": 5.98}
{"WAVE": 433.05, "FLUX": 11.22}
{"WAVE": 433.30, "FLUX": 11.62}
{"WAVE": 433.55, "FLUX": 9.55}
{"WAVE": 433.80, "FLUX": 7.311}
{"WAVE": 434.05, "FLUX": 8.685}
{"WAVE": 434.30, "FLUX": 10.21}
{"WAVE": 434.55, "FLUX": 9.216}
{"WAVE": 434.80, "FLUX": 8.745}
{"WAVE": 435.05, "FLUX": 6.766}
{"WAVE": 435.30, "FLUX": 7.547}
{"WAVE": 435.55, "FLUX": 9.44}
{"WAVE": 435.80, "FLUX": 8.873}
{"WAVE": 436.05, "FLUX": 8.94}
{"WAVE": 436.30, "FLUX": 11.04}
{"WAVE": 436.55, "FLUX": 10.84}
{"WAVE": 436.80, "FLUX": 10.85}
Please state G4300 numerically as 0.623 nm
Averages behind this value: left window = 5.48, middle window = 5.57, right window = 8.28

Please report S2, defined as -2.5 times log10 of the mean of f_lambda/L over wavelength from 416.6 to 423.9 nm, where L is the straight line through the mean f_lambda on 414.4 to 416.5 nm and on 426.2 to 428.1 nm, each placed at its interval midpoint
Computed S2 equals 0.18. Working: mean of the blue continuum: 6.57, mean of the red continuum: 5.78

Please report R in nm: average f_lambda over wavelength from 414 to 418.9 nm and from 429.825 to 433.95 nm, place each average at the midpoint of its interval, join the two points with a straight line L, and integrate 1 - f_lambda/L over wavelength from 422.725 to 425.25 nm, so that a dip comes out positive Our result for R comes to 0.71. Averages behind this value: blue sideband 6.14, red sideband 7.19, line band 4.78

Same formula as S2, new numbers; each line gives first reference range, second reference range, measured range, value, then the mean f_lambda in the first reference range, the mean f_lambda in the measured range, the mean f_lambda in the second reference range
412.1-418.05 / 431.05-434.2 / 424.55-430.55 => 0.390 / 6.19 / 5.28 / 8.12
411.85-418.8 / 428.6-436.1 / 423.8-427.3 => 0.284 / 6.19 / 5.28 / 7.31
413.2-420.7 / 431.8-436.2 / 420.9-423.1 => 0.459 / 5.99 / 4.39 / 8.52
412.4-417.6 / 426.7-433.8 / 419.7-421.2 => 0.122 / 6.12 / 5.55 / 6.38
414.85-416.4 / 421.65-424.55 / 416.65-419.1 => 0.046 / 6.95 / 5.9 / 4.37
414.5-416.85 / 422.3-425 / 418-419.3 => -0.113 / 6.51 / 6.34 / 4.39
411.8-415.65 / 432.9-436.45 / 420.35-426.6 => 0.448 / 6.07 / 4.98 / 9.21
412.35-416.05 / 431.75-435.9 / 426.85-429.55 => 0.434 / 6.09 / 5.22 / 8.47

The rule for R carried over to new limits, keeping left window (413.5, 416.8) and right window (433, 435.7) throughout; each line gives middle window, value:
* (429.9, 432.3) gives 0.606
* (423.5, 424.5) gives 0.245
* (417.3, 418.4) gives 0.102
